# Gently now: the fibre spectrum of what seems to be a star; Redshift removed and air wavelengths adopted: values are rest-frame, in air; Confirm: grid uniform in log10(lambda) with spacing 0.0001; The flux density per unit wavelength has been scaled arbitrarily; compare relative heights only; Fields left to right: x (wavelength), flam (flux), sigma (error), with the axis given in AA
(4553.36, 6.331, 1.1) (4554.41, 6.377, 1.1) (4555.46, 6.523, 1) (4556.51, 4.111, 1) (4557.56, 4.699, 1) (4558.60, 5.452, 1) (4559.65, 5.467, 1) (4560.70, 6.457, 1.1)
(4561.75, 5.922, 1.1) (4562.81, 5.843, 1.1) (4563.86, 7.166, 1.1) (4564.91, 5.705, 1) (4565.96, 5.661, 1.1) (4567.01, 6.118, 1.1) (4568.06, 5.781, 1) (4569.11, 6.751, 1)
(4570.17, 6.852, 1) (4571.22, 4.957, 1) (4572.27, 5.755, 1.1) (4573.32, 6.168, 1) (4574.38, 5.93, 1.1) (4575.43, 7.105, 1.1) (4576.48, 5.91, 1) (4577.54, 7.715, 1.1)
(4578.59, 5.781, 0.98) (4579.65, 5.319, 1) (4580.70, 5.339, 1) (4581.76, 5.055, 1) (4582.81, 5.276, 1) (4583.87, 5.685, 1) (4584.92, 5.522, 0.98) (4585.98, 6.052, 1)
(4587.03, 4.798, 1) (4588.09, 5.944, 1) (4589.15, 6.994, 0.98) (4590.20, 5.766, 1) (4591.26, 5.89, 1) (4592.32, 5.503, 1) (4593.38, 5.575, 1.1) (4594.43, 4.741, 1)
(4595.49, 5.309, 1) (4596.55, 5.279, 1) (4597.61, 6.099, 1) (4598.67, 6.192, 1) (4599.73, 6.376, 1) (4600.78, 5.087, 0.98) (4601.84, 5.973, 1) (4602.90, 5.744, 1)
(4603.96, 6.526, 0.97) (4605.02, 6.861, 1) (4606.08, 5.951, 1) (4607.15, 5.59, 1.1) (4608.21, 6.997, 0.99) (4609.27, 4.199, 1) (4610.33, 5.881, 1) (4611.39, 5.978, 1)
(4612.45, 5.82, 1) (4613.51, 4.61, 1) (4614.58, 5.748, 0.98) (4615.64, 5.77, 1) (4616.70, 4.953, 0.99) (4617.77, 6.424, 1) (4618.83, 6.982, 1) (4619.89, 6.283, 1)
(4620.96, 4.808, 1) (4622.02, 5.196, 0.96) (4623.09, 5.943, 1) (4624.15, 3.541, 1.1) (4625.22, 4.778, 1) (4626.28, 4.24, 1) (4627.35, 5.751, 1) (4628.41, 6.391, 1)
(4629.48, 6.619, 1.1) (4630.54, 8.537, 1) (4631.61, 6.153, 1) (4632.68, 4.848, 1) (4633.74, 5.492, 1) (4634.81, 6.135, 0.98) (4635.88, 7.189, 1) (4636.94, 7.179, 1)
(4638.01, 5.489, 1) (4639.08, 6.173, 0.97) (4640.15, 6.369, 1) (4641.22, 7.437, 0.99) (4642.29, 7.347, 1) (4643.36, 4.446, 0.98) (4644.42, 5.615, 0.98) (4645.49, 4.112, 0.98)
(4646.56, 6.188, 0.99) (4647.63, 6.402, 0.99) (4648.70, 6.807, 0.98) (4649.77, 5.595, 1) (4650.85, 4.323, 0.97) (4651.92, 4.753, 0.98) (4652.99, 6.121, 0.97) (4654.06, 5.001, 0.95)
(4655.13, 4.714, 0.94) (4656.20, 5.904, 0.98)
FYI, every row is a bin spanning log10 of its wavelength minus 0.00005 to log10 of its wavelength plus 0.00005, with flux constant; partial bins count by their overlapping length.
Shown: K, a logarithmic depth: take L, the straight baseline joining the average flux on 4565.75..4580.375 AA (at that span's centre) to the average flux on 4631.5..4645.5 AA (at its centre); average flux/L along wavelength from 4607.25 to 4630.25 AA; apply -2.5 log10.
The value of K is 0.09 mag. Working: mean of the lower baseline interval 6.13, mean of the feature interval 5.6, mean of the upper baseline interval 6.07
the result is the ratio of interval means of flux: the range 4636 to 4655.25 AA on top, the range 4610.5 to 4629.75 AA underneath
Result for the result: 1.05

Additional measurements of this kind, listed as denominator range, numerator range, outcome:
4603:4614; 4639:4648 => 1.03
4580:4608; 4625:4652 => 1.04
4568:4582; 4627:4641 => 1.05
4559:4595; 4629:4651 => 1.04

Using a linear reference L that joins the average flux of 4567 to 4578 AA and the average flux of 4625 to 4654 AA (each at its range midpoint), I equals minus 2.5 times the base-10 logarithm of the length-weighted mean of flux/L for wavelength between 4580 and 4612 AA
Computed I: 0.076 mag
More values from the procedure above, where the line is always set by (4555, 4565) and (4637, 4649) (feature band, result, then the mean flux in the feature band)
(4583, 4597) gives 0.045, 5.61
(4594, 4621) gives 0.023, 5.8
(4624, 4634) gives 0.053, 5.72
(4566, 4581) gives -0.058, 6.1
